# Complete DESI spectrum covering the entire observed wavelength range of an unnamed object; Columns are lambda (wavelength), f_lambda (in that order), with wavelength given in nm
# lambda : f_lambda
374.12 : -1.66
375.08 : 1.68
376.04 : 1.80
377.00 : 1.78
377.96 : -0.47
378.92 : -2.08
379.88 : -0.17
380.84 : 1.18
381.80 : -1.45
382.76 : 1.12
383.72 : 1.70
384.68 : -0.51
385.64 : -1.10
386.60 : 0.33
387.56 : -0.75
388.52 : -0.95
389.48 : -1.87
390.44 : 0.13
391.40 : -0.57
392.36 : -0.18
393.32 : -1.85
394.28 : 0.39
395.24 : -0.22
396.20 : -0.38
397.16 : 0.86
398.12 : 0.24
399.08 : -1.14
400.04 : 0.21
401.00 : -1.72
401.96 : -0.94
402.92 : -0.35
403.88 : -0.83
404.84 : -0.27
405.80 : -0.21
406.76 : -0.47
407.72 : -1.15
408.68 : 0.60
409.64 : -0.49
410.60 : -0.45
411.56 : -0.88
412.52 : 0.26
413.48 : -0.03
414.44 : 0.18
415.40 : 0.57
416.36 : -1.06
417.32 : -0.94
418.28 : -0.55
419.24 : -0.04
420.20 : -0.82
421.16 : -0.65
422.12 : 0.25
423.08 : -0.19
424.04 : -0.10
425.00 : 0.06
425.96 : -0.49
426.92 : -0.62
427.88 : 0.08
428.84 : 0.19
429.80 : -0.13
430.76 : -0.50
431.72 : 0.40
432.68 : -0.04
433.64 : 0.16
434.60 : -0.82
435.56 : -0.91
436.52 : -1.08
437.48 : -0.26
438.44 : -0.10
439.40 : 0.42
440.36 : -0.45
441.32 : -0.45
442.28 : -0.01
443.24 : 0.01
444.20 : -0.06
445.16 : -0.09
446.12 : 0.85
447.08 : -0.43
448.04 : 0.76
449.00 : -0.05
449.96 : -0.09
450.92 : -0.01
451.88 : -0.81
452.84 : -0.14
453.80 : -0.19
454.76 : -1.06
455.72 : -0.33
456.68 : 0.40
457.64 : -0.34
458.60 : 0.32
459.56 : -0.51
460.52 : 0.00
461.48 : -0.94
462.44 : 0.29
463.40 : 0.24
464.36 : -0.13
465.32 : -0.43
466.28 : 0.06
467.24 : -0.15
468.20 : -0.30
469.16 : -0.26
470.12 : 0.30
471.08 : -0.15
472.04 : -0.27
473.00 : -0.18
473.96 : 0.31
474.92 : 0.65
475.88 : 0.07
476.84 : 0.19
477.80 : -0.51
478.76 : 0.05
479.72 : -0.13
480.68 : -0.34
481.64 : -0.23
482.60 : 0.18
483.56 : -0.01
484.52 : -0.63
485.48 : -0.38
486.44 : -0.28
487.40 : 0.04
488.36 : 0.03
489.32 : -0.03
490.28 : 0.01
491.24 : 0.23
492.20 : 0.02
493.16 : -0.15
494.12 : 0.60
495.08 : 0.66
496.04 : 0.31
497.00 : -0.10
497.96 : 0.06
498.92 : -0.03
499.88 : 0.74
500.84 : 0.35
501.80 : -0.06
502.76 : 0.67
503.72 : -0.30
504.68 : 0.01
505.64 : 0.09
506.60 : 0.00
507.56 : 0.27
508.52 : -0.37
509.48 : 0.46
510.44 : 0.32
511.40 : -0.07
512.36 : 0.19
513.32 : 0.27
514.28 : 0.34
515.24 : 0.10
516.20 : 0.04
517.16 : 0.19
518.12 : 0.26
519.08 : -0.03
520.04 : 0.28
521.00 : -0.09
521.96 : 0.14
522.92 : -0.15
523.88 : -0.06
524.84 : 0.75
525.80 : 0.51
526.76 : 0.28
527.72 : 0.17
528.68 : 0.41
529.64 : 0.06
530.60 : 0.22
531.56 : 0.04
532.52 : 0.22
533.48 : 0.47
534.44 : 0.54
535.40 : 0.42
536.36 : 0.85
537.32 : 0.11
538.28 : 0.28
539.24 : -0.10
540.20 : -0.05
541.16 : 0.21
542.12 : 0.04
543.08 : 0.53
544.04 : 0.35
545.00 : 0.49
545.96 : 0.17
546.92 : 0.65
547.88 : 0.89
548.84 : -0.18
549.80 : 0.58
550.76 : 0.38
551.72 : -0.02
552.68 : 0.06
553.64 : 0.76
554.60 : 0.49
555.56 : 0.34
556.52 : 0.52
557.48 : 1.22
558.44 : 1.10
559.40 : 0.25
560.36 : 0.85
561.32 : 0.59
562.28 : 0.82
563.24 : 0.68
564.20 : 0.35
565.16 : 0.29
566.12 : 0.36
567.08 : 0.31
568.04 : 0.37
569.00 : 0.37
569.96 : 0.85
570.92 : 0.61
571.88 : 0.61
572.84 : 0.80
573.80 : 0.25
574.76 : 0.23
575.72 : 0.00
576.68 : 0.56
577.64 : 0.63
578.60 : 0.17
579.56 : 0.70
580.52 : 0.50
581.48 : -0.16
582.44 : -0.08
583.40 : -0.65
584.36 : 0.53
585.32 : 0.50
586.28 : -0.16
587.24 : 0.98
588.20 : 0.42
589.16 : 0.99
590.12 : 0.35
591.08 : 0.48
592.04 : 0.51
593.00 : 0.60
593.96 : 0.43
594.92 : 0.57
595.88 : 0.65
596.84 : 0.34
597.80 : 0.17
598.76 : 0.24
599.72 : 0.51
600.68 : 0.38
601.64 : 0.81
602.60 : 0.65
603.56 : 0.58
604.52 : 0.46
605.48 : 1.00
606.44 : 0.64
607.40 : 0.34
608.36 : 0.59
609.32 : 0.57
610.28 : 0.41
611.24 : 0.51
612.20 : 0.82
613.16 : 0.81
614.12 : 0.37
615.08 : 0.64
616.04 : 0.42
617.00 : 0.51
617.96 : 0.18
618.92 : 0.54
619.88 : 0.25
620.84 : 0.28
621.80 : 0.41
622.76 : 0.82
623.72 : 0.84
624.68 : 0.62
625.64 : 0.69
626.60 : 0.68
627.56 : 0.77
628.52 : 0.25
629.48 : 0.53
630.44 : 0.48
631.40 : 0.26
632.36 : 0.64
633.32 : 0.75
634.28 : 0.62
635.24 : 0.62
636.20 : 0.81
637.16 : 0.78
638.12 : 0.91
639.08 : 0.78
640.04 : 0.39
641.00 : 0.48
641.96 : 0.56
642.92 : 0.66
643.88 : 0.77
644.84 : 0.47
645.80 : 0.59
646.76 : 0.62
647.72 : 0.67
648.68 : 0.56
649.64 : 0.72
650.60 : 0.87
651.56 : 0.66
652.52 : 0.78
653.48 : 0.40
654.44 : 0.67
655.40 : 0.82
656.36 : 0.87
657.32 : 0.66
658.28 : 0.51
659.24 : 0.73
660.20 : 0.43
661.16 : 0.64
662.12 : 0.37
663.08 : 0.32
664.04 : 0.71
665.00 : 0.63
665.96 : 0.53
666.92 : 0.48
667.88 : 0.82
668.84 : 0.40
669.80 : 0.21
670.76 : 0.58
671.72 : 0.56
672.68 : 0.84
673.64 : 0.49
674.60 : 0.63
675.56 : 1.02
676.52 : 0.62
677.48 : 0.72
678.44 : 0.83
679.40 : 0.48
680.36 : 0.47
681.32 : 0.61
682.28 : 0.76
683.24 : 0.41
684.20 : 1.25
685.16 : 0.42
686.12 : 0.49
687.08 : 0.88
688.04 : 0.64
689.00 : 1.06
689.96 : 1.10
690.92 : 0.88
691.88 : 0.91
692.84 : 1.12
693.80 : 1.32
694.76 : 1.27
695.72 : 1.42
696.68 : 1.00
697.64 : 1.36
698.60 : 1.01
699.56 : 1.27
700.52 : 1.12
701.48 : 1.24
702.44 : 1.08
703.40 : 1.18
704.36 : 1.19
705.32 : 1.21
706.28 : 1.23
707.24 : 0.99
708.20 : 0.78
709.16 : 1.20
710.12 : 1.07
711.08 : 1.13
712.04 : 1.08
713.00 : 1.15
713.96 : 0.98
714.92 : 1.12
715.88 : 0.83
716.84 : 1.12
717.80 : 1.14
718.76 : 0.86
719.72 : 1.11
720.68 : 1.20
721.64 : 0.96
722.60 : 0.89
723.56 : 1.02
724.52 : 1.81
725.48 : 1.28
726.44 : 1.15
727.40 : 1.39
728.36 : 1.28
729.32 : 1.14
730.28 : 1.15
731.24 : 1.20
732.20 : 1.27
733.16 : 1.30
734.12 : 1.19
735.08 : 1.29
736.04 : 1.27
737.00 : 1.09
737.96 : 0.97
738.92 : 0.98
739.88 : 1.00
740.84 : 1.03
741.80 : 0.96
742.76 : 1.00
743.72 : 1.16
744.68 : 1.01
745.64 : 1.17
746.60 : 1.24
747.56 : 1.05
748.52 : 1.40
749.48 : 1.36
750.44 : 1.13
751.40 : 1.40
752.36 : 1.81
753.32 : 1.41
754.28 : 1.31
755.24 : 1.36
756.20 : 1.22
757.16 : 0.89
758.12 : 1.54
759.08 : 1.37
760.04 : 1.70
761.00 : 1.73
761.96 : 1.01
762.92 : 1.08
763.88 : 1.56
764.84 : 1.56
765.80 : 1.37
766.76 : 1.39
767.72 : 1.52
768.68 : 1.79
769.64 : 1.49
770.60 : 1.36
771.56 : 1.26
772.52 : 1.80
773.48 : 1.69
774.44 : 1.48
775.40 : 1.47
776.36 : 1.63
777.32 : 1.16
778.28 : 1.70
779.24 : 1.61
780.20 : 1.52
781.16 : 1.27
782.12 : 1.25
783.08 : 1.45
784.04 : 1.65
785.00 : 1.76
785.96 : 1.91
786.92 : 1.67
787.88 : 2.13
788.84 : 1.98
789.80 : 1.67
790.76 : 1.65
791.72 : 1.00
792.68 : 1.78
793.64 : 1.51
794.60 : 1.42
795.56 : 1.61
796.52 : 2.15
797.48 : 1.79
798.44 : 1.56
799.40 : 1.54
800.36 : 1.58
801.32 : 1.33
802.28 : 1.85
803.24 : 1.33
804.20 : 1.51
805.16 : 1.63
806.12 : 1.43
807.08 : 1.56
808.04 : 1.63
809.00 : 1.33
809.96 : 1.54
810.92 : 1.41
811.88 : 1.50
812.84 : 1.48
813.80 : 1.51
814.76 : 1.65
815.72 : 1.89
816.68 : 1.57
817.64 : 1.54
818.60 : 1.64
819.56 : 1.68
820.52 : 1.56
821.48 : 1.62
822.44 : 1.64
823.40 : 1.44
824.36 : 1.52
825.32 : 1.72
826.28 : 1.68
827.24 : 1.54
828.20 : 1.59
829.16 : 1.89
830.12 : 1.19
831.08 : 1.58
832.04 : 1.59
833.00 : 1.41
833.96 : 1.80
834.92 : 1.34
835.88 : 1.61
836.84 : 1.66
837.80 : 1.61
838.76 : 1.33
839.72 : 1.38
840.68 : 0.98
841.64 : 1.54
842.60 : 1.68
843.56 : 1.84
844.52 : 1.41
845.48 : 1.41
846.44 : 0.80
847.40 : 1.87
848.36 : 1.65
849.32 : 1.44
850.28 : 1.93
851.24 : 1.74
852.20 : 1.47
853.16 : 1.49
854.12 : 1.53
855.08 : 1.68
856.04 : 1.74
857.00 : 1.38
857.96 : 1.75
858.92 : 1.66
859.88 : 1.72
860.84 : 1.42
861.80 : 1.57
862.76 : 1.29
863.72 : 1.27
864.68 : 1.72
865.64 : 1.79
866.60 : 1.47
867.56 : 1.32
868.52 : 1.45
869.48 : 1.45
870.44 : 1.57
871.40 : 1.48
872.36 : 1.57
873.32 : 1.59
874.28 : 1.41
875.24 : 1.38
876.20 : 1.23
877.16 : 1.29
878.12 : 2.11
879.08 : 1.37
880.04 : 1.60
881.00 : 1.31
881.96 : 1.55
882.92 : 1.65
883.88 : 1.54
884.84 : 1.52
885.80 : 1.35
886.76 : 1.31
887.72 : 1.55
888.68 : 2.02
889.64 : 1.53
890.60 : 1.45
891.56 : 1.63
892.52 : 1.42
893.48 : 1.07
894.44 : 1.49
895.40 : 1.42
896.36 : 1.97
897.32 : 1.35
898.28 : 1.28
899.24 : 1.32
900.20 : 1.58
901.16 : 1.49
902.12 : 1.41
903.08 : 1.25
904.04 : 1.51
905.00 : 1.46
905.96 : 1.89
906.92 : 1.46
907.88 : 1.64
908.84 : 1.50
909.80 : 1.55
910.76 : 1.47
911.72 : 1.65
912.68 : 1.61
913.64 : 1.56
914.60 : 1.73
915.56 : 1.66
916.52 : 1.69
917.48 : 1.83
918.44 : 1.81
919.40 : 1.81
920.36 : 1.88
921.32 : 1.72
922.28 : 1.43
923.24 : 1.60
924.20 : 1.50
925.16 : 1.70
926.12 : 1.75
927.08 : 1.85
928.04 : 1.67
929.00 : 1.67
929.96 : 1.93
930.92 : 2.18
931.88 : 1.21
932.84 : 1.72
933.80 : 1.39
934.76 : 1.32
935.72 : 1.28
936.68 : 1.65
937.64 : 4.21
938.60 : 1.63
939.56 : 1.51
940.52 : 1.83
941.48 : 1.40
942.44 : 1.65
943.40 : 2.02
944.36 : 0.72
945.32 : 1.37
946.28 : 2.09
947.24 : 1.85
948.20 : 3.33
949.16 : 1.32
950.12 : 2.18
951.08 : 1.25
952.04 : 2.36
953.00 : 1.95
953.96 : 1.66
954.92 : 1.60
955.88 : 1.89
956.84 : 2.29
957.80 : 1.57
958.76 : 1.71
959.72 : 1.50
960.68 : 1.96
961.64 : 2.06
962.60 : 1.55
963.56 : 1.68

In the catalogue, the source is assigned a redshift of 0.73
